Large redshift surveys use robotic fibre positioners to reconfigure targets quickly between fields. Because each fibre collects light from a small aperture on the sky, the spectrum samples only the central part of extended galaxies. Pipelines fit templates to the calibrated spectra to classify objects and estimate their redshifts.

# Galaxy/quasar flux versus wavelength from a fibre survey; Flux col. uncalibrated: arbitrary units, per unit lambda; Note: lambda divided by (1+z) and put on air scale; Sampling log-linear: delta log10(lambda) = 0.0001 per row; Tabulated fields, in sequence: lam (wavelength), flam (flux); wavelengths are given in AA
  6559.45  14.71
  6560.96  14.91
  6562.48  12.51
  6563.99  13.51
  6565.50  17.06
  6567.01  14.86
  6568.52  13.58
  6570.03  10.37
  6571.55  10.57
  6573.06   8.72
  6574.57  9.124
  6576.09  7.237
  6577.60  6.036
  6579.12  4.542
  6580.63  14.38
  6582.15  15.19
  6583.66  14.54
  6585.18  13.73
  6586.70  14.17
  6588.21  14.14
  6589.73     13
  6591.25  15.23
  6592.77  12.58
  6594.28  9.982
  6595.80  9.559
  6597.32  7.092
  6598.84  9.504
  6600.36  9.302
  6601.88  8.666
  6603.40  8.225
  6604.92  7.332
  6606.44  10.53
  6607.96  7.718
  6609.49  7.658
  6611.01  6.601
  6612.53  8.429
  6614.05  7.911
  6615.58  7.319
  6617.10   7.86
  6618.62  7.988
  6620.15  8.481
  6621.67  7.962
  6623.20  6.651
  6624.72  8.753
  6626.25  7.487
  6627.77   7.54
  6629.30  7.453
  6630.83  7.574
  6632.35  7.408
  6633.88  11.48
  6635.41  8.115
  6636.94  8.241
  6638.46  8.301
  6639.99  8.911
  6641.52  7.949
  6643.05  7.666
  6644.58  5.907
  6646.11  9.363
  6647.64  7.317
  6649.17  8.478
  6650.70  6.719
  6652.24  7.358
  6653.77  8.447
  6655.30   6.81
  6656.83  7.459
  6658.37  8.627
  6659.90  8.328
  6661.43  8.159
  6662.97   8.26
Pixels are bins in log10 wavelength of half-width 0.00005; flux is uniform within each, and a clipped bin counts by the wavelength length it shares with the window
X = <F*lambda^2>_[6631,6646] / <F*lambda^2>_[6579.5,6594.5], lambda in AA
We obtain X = 0.62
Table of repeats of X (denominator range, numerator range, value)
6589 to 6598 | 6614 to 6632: 0.69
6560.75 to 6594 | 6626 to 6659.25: 0.66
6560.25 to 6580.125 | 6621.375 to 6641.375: 0.75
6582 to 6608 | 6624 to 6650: 0.74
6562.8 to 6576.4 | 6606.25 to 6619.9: 0.68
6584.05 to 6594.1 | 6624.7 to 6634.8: 0.61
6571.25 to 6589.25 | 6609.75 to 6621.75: 0.71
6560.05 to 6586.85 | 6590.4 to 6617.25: 0.76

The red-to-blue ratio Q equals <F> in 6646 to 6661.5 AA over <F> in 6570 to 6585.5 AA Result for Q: 0.8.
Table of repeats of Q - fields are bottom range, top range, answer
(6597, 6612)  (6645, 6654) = 0.94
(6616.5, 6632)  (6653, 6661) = 1.02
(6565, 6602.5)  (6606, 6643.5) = 0.71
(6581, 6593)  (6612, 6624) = 0.55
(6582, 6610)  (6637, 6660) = 0.72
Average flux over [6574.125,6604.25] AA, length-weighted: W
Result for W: 10.8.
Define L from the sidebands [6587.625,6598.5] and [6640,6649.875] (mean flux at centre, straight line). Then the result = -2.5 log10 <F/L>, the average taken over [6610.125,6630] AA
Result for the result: 0.24 mag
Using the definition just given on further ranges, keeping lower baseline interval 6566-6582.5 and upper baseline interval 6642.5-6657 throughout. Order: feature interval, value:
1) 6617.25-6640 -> 0.03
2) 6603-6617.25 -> 0.14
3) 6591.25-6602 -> -0.05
